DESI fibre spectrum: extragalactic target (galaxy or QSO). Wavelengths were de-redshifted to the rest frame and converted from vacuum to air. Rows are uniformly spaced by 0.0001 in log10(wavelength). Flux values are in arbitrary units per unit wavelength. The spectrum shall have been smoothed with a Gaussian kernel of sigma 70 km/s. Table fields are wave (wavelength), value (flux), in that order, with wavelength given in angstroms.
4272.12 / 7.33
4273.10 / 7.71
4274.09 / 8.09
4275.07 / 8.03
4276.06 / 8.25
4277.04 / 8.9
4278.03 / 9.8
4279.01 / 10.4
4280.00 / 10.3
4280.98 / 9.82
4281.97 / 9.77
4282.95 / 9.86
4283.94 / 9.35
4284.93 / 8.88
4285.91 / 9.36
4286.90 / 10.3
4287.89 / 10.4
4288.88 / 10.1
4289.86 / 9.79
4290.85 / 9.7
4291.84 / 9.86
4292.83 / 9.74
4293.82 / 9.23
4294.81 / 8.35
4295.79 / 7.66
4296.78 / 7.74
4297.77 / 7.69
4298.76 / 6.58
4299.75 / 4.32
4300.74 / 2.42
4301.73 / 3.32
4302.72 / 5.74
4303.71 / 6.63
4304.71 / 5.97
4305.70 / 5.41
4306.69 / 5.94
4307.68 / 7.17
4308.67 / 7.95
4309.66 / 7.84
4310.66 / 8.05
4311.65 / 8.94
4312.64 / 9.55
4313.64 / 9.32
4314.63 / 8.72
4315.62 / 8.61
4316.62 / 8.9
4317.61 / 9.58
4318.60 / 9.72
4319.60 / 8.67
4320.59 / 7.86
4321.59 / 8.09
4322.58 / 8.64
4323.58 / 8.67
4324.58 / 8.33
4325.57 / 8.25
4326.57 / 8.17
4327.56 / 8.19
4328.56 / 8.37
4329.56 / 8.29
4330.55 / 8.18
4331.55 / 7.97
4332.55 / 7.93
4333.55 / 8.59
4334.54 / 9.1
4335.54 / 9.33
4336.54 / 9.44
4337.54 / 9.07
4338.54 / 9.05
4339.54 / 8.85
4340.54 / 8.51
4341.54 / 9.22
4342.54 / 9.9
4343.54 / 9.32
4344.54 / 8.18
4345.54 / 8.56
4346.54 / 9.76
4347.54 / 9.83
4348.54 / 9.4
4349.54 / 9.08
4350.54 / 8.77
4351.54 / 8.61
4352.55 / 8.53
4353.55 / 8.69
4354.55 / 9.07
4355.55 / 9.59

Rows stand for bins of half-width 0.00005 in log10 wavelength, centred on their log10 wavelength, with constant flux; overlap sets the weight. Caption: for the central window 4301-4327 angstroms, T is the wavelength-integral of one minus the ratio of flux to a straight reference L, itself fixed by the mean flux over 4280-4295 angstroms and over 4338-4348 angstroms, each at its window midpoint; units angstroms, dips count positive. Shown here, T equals 4.42 angstroms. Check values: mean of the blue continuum 9.68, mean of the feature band 7.8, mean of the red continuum 9.11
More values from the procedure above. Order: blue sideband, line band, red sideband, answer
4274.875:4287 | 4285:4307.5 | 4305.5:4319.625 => 3.5 angstroms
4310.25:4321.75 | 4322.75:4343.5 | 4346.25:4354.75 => 0.7 angstroms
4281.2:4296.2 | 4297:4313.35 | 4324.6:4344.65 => 4.7 angstroms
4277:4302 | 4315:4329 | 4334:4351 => 0.6 angstroms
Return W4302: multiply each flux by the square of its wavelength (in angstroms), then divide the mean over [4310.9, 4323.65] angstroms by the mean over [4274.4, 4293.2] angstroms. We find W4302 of 0.9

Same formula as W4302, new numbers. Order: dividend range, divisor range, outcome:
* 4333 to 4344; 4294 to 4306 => 1.53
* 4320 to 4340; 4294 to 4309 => 1.38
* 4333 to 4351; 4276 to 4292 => 0.96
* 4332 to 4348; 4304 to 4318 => 1.15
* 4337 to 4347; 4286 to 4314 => 1.19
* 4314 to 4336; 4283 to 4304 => 1.08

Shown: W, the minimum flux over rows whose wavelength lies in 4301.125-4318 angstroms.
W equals 3.32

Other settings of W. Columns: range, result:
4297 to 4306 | 2.42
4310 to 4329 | 7.86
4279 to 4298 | 7.66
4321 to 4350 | 7.93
